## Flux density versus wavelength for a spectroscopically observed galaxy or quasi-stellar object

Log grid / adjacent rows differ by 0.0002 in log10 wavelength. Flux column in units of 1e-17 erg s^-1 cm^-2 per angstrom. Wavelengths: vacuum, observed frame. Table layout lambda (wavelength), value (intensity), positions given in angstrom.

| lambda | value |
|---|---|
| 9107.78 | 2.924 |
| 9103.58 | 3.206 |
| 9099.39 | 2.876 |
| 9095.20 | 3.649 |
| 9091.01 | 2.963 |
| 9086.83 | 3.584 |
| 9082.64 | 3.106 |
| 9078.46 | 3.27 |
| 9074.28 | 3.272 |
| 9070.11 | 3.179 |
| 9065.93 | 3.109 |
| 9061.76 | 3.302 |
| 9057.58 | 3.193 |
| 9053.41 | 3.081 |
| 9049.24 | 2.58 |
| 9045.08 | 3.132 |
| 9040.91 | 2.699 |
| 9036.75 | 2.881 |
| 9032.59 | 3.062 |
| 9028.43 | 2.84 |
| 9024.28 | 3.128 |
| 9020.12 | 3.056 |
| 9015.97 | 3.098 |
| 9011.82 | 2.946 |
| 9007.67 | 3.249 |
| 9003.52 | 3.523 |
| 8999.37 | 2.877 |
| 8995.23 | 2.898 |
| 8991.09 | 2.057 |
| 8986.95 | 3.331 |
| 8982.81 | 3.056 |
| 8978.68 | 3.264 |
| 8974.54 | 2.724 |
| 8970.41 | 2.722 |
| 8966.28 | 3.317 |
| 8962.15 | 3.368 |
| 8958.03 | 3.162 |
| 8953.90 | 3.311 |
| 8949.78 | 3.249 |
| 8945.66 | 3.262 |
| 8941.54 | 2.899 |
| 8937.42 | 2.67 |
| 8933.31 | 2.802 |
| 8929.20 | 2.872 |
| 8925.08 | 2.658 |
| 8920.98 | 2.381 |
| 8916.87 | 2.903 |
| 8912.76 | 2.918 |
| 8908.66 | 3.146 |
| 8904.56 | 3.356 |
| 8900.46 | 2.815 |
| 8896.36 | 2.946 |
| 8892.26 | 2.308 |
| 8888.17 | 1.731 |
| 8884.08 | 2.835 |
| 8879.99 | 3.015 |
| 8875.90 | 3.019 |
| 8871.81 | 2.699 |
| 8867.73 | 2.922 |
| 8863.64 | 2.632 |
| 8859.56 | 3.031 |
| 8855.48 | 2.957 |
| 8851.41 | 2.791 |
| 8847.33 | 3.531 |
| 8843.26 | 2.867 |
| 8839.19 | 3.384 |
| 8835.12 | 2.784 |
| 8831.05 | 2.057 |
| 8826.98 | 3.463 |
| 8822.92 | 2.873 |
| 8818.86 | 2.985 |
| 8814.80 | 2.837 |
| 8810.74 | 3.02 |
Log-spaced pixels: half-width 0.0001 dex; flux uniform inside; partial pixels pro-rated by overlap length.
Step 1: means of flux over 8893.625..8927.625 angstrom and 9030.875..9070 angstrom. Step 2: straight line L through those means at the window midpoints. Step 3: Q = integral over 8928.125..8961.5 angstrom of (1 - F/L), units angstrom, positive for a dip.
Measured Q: -1.6 angstrom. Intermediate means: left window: 2.88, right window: 3.01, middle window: 3.05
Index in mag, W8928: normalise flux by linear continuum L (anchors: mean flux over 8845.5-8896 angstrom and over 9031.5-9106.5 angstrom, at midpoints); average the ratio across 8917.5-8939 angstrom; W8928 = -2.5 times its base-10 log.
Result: 0.08 mag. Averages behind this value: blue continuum 2.79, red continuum 3.12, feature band 2.69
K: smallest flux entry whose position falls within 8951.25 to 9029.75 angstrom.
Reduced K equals 2.057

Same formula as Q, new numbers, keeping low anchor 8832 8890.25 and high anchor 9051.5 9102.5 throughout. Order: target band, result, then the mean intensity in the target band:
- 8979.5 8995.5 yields 1.1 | 2.86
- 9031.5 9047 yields 1.1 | 2.93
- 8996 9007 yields -0.3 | 3.17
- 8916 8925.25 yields 1.1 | 2.61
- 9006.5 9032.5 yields 0.6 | 3.05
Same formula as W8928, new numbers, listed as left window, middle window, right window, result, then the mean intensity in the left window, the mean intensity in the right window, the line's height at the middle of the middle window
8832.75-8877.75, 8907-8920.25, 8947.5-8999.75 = 0.03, 2.96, 3.03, 2.99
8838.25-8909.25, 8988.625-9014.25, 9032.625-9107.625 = 0.04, 2.87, 3.12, 3.03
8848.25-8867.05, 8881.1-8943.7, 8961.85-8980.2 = 0.08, 2.9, 3.04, 2.97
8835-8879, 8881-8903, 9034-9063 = 0.16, 2.97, 2.97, 2.97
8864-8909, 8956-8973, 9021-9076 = -0.08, 2.78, 3.03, 2.9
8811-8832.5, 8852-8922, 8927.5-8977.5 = 0.06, 2.88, 3.04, 2.96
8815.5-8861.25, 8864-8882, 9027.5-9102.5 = 0.04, 2.97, 3.1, 2.99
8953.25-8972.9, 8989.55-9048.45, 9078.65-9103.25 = 0.08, 3.16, 3.24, 3.19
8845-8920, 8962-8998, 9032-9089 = 0.02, 2.86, 3.1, 2.99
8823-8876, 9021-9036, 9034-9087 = 0.02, 2.93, 3.09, 3.06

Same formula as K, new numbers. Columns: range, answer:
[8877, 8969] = 1.731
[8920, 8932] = 2.381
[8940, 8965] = 2.899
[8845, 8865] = 2.632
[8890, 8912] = 2.308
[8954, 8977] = 2.722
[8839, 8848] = 2.867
